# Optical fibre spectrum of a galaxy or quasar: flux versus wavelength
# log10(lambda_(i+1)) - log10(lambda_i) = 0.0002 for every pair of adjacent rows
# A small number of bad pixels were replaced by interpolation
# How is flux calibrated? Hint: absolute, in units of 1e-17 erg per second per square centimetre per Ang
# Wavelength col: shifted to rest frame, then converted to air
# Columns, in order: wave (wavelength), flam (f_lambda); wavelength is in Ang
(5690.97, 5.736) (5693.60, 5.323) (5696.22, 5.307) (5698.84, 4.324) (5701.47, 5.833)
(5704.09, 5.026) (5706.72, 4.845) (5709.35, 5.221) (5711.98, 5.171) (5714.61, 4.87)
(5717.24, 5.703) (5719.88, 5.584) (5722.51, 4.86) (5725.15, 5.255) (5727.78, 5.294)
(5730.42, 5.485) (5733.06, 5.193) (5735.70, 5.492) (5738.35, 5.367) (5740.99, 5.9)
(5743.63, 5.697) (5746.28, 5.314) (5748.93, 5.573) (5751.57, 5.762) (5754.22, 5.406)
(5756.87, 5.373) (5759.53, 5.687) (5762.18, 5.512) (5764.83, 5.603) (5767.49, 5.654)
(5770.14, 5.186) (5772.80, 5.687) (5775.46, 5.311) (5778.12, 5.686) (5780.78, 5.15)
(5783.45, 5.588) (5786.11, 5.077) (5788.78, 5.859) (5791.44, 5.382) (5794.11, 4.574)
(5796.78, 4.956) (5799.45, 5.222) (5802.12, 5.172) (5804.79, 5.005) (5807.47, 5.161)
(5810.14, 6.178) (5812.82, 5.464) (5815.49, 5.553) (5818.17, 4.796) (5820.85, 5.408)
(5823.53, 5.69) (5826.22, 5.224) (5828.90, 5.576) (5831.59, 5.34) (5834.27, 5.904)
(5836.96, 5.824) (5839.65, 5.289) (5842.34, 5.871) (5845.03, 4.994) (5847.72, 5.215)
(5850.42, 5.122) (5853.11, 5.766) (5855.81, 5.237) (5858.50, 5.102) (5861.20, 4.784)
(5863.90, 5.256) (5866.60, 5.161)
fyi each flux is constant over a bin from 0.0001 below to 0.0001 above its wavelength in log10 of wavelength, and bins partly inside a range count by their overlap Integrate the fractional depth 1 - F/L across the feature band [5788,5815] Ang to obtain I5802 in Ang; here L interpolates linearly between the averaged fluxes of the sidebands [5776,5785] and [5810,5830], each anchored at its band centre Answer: 0.8 Ang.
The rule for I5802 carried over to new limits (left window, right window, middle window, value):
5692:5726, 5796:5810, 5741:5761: -1.5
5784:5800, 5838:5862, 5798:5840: -1.5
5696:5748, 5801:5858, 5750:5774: -0.9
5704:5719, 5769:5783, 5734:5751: -0.9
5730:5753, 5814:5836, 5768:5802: 1.1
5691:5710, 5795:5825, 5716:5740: -0.8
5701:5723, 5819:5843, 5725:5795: -1.3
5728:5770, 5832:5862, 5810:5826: -0.1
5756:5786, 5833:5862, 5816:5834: 0.1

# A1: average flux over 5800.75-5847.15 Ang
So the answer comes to 5.43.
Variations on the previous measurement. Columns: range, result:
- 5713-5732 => 5.29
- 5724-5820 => 5.41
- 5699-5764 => 5.38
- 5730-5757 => 5.51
